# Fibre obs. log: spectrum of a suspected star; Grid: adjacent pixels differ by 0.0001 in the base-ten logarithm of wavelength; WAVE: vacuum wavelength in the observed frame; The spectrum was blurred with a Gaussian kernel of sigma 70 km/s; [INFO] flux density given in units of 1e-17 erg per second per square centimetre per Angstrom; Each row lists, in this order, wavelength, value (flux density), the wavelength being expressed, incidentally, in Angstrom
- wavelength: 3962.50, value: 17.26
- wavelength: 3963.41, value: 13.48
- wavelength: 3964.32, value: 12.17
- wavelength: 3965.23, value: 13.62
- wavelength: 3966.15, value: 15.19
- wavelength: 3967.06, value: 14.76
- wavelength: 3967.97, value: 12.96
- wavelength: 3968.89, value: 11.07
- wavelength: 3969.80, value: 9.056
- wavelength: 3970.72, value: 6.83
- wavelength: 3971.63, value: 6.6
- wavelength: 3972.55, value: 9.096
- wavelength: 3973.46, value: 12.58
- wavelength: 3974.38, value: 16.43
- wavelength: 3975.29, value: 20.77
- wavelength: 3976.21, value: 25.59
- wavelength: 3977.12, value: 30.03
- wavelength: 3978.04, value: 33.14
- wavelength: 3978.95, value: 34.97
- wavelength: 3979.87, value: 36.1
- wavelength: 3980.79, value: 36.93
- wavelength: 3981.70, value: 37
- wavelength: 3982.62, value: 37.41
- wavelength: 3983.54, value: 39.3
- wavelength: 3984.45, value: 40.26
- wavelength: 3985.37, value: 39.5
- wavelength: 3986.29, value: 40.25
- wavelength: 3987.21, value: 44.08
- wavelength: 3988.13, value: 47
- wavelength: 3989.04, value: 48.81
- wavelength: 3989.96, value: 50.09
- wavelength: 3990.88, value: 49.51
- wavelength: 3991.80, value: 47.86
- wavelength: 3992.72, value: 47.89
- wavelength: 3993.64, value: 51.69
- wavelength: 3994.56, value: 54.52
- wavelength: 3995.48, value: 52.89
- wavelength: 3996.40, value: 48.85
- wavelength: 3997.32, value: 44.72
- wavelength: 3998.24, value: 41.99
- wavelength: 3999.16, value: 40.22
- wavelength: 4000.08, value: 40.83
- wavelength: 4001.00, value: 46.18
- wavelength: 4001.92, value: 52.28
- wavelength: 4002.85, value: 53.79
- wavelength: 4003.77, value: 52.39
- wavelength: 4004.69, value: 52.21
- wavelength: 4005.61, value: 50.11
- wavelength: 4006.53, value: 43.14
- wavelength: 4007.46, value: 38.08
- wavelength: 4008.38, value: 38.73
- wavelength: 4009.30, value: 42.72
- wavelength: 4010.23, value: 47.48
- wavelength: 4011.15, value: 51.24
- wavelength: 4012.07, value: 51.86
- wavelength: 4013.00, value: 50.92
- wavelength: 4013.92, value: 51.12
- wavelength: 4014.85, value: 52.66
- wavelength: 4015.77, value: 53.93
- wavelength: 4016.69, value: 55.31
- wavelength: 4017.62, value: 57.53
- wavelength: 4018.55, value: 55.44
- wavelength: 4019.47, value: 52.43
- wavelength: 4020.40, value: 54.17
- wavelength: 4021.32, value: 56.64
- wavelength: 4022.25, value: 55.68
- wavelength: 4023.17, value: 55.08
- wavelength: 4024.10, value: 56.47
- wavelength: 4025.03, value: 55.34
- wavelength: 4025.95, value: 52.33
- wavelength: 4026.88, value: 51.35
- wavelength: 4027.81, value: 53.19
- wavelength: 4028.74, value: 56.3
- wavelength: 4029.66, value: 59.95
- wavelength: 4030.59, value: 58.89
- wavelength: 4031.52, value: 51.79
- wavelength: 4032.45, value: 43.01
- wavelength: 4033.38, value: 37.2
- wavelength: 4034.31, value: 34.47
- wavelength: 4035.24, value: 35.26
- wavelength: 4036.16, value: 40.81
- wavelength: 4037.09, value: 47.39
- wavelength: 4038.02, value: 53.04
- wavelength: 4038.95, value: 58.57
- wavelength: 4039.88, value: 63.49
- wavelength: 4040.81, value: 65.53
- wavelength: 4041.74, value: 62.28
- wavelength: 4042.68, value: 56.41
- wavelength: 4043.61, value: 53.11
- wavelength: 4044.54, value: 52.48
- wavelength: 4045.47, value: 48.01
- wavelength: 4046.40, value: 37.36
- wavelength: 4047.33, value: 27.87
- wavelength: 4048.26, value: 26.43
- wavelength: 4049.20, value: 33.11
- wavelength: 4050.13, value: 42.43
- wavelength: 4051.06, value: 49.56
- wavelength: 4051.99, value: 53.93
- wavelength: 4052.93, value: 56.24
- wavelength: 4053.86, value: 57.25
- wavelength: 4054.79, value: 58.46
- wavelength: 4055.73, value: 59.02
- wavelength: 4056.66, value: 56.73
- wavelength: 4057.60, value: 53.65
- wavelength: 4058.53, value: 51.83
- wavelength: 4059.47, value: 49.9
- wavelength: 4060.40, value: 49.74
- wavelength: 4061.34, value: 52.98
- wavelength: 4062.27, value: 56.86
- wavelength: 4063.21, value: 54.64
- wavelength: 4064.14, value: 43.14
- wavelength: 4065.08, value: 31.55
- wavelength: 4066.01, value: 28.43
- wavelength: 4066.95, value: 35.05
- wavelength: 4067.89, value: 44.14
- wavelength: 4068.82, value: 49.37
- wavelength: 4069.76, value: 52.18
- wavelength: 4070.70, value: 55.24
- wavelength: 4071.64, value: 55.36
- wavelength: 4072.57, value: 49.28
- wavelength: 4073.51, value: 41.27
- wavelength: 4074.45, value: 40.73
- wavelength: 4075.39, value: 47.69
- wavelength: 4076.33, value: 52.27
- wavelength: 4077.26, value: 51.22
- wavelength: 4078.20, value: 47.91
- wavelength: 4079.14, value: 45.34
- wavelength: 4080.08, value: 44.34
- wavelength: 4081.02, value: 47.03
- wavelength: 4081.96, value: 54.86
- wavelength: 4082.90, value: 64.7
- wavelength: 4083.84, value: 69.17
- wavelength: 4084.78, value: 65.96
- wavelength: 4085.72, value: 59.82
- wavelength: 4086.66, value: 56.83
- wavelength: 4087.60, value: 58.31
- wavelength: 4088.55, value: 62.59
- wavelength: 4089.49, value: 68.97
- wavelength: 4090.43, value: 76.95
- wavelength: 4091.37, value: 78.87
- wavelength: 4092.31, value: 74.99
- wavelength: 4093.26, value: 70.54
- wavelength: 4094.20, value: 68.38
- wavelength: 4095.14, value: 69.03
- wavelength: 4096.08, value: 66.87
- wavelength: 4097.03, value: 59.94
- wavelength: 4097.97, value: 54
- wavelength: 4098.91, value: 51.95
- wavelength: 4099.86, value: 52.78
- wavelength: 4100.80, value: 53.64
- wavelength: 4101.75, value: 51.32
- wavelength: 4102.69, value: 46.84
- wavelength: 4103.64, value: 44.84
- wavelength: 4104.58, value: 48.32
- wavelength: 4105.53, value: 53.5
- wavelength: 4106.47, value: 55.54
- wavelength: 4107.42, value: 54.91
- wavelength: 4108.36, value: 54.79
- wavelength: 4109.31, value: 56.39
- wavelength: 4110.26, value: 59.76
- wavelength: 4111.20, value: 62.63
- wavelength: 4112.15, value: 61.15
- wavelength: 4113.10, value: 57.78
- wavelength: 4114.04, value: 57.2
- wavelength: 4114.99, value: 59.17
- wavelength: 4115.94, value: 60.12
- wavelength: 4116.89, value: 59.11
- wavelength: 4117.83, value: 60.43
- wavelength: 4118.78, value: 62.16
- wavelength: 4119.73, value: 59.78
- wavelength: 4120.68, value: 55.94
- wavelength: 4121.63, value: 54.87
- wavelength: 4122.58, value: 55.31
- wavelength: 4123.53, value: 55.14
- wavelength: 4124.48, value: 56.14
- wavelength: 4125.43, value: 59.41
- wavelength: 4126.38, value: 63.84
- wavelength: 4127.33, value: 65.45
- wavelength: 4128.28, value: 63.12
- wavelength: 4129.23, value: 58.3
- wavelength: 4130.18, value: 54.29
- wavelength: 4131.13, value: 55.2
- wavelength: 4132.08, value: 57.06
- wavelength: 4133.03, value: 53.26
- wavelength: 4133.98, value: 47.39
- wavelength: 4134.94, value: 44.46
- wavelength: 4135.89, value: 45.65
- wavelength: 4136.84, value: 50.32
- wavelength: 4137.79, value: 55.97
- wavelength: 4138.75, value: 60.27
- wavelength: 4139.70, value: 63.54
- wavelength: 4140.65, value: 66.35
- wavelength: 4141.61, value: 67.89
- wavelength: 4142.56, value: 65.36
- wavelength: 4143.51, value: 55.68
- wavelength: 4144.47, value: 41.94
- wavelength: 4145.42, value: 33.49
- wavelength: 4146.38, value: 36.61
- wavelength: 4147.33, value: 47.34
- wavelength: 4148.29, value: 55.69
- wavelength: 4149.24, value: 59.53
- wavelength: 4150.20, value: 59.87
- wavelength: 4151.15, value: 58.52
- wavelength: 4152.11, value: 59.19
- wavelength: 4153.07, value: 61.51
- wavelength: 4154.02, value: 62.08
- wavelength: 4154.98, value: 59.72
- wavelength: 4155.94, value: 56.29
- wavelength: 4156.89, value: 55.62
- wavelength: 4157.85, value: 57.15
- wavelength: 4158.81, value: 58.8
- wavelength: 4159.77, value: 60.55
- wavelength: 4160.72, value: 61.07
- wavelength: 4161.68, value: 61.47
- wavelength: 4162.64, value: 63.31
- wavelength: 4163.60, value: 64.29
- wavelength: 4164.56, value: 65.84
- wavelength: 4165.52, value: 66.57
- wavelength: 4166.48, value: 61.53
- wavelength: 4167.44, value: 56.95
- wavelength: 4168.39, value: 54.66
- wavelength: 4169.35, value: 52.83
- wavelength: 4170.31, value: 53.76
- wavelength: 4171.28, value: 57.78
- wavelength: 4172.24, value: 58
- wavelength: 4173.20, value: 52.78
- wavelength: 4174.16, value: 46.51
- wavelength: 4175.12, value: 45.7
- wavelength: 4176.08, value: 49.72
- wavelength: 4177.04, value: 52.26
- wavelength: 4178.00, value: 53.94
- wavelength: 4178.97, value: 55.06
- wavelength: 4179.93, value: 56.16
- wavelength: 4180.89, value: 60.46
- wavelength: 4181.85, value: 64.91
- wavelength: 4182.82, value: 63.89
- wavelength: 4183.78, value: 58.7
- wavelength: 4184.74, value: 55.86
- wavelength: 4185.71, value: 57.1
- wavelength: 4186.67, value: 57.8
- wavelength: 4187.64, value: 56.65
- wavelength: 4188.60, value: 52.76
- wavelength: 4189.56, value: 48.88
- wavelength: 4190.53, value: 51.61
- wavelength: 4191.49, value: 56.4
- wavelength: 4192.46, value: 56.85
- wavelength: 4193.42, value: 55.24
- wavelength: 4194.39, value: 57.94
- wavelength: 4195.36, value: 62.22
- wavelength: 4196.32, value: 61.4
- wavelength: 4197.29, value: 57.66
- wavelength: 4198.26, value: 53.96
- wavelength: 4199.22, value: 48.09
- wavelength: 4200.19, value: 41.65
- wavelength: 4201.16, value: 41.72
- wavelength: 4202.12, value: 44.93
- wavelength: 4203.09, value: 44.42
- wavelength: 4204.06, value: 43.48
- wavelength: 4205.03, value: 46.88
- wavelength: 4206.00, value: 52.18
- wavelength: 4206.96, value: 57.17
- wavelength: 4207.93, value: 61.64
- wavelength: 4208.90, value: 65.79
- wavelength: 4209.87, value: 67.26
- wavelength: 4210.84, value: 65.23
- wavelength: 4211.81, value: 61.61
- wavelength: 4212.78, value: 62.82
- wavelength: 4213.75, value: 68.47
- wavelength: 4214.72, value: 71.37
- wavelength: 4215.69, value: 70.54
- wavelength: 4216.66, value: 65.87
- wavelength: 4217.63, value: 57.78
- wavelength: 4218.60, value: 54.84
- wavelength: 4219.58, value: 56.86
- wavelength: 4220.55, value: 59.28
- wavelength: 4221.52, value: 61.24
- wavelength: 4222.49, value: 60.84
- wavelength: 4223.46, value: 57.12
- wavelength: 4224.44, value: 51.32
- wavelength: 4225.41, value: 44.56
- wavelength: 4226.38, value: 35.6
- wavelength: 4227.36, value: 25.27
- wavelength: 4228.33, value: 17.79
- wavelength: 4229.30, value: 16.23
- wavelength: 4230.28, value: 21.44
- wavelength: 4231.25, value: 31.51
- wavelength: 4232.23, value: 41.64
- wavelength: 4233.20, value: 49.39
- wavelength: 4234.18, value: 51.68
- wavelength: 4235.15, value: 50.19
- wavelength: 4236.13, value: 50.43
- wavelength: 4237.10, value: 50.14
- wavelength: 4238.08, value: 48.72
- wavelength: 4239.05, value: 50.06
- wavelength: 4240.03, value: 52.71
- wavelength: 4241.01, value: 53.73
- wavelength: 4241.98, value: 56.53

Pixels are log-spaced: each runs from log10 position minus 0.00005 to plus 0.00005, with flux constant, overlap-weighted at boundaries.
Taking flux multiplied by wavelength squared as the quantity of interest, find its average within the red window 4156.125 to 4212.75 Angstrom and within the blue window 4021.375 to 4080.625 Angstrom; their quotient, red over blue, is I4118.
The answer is 1.2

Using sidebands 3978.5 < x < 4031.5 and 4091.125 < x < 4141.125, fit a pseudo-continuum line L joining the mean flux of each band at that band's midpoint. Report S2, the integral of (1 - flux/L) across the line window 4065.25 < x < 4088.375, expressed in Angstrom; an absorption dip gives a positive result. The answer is 1.7 Angstrom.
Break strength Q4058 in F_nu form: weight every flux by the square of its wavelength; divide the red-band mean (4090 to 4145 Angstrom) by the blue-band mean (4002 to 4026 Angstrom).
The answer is 1.19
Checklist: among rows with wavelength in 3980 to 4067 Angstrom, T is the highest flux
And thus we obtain 65.53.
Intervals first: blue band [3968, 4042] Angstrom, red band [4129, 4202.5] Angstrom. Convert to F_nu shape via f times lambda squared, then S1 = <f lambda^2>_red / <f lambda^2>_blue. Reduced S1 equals 1.36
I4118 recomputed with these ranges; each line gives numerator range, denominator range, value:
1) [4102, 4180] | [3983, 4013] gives 1.30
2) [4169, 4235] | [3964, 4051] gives 1.36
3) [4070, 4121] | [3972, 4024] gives 1.36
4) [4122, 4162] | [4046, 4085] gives 1.20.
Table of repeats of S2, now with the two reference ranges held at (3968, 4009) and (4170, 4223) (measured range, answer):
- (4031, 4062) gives -4.6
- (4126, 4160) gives -2.9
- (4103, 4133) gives -4.9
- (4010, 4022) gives -4.0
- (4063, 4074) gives 0.0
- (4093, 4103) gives -2.3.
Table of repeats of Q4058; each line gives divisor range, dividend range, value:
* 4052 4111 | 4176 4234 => 1.03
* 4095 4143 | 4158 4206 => 1.00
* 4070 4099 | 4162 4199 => 1.02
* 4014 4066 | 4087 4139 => 1.19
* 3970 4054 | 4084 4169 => 1.36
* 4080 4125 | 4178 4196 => 1.01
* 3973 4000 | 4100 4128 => 1.52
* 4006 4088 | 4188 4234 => 1.12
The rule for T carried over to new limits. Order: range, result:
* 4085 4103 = 78.87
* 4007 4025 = 57.53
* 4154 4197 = 66.57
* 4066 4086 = 69.17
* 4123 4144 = 67.89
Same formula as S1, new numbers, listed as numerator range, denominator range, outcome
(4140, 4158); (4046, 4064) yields 1.20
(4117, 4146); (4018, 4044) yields 1.12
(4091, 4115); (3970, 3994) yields 1.83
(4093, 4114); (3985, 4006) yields 1.26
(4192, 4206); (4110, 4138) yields 0.93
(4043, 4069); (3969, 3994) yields 1.48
